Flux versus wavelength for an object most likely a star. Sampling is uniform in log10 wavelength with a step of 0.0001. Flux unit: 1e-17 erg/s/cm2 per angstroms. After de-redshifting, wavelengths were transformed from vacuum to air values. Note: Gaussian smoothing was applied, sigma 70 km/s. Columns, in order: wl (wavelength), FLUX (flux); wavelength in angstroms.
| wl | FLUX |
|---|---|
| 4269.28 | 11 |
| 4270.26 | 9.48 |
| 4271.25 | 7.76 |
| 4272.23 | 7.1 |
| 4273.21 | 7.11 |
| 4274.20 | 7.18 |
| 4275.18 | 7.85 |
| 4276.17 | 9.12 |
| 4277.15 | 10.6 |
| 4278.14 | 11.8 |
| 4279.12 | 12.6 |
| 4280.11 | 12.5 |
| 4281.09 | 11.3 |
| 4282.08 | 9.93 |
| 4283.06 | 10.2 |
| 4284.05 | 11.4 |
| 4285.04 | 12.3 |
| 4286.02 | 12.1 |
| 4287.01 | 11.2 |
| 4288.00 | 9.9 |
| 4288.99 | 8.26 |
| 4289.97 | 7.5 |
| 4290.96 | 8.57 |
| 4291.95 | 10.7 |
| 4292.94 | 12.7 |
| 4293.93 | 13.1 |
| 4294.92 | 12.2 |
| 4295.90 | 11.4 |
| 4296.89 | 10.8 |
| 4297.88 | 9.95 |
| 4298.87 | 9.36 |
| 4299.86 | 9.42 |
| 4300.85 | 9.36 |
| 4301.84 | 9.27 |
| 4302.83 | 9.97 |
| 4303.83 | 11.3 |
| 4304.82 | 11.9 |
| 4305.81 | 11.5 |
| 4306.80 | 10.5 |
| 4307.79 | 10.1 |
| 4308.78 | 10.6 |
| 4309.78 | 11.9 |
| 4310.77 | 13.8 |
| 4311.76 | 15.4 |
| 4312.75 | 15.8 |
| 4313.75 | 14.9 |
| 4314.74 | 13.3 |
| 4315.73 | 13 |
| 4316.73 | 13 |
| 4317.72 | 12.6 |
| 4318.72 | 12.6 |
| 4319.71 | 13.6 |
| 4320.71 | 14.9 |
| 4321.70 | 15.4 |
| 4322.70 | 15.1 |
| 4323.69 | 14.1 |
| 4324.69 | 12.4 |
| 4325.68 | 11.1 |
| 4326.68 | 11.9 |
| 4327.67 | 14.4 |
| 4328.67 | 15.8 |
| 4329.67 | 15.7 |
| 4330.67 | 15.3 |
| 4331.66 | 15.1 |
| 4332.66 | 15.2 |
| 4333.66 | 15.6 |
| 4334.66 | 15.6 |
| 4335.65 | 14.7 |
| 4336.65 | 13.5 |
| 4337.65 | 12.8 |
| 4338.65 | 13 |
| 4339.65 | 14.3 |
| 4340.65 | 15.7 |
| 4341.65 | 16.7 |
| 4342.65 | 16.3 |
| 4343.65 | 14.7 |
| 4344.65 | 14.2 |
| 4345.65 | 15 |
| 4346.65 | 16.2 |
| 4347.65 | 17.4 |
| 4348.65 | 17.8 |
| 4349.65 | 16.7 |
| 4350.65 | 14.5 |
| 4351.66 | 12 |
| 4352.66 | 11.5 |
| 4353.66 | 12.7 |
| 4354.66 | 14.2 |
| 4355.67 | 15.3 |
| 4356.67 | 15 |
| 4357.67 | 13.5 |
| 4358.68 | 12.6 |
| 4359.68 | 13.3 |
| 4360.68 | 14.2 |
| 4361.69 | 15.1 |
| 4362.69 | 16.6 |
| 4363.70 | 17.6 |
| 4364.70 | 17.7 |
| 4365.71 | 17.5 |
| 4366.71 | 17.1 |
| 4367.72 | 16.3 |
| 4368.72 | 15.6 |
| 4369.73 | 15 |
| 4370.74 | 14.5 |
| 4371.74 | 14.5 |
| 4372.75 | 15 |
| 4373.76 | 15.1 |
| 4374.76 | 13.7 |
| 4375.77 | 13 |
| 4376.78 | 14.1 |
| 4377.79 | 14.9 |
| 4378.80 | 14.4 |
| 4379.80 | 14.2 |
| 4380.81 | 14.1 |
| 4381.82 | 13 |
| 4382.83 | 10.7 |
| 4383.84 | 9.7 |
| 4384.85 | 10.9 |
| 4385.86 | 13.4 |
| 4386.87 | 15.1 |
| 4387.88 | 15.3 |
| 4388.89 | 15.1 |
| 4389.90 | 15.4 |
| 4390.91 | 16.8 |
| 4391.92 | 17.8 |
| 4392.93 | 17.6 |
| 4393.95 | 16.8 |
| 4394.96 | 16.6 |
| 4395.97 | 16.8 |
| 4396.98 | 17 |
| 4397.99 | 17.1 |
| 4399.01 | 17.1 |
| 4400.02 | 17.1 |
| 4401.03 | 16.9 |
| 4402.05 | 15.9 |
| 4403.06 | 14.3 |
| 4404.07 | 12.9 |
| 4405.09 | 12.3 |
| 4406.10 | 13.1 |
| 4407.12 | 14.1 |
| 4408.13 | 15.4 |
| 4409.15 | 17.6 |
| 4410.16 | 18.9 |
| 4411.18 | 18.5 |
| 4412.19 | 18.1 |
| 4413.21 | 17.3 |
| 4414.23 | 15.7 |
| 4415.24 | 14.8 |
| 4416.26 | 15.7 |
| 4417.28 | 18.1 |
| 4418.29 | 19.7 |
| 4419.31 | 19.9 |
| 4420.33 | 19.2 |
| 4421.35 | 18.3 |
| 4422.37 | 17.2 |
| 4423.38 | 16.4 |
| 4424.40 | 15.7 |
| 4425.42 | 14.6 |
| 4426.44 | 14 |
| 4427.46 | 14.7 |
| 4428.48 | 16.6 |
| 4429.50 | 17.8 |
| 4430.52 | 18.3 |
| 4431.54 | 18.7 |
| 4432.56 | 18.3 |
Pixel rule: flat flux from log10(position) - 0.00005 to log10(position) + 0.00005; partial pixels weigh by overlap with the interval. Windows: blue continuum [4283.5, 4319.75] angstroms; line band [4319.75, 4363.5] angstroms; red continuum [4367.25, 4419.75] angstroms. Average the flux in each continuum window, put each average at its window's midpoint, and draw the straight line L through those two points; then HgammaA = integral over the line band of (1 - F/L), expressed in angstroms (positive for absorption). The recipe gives -4.7 angstroms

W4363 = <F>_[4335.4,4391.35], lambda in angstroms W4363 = 14.6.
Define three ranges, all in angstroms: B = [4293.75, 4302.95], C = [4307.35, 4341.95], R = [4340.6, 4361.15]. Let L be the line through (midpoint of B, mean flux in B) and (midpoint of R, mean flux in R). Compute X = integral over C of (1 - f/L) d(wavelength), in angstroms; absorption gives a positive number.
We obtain -3.85 angstroms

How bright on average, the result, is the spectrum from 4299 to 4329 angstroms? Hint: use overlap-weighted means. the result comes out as 12.6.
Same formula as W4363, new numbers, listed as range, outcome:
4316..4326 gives 13.5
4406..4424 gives 17.2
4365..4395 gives 14.8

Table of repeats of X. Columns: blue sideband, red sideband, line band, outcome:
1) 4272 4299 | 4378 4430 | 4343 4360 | -1.5 angstroms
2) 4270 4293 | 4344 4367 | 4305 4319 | -0.8 angstroms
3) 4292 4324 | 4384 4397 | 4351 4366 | -0.3 angstroms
